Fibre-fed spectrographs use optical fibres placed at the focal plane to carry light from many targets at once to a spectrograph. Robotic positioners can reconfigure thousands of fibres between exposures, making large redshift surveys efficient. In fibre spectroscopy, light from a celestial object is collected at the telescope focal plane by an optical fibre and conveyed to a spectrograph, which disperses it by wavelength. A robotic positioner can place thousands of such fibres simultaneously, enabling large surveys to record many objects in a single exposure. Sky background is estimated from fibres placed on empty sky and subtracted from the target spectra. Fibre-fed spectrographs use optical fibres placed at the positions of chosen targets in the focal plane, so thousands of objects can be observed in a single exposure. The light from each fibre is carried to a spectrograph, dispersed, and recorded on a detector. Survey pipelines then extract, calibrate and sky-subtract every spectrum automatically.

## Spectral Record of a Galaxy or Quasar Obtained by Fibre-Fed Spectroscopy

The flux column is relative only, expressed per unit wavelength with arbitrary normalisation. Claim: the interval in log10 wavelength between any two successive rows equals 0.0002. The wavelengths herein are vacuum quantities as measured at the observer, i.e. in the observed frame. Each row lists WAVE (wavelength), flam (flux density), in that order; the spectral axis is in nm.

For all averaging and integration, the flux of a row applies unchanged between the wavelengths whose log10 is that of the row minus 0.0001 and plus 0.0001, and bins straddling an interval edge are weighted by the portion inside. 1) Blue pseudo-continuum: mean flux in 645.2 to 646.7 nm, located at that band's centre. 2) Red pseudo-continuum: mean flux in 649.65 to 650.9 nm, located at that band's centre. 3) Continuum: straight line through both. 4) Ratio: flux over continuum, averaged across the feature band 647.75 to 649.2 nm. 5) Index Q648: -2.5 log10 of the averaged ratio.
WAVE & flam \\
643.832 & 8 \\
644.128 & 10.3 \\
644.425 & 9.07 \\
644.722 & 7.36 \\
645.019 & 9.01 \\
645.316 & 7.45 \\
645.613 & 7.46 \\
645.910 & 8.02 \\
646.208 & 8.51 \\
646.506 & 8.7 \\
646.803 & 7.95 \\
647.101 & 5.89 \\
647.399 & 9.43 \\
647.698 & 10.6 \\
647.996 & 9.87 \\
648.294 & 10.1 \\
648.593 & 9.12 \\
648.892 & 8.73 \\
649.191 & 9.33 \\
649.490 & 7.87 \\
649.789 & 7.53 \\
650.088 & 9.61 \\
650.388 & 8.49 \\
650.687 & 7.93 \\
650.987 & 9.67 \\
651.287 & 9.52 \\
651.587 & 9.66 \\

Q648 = -0.15 mag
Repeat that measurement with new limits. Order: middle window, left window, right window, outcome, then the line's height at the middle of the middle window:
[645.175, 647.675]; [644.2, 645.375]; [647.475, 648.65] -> 0.14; 9.18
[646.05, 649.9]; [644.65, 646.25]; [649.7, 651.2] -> -0.05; 8.35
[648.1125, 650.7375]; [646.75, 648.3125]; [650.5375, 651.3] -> 0.02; 8.95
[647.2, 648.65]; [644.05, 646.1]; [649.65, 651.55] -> -0.14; 8.59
